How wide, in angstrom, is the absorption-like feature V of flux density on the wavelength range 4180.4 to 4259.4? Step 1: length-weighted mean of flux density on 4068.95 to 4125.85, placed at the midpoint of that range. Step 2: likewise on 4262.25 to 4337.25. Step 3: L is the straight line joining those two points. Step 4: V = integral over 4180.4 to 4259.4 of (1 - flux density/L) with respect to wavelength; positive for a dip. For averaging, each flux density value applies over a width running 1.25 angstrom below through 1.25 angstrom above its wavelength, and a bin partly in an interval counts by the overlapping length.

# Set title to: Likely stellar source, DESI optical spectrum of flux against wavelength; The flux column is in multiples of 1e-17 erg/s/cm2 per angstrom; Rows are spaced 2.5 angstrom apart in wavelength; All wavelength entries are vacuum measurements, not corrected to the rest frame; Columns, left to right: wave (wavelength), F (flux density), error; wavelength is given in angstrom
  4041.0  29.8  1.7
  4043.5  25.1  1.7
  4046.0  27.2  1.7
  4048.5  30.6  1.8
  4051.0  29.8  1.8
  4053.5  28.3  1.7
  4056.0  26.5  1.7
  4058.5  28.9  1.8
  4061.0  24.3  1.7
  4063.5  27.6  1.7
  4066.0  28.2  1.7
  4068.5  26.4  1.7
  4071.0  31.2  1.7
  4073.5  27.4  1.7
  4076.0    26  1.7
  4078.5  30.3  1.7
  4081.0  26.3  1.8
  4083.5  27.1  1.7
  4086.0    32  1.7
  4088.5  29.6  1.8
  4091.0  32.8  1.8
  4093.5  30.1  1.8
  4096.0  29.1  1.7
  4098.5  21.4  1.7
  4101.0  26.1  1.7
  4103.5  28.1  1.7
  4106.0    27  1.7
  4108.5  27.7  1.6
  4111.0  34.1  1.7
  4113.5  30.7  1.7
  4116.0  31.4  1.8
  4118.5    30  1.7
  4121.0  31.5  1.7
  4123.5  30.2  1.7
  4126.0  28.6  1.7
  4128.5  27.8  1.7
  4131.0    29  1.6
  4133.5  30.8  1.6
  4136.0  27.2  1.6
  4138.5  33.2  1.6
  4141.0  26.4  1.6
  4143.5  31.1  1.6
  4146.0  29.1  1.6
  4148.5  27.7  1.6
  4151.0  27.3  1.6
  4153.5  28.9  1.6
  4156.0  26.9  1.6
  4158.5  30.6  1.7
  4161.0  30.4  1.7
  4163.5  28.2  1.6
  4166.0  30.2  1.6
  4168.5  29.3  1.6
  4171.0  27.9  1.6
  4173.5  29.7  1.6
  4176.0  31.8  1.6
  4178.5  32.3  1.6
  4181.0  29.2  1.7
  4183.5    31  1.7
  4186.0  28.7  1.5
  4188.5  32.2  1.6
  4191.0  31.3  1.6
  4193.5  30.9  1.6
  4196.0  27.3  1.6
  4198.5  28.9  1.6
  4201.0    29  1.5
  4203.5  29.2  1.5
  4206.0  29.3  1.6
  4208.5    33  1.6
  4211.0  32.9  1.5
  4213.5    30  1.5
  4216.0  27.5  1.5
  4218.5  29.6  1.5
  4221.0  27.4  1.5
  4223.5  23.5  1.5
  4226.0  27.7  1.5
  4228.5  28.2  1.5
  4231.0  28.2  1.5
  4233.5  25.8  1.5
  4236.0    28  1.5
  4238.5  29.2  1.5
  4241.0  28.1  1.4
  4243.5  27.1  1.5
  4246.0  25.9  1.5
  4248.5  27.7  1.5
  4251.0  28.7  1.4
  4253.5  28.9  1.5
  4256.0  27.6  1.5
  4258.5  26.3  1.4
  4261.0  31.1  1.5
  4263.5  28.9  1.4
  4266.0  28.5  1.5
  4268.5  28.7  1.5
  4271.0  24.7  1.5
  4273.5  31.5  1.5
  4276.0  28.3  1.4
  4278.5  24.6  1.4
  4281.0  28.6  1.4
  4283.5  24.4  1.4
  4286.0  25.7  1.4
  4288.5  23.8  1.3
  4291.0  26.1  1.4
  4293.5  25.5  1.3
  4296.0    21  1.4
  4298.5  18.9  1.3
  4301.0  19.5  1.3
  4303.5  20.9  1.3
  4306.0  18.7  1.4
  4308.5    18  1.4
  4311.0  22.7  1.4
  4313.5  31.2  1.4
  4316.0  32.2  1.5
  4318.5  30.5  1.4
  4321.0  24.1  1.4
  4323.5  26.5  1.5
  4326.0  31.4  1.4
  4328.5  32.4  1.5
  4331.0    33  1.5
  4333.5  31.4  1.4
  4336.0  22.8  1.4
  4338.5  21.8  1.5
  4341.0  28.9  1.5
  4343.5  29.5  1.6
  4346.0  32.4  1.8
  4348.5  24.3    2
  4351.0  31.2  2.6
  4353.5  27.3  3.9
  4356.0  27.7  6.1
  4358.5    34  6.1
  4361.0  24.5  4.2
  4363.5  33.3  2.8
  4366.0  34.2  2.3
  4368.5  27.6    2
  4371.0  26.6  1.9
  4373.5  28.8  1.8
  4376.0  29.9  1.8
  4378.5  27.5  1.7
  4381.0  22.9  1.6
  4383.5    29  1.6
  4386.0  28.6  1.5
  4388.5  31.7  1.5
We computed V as -4.06 angstrom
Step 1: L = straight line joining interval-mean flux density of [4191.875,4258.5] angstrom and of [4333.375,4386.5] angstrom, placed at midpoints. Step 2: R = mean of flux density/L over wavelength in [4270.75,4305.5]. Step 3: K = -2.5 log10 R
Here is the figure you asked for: 0.16 mag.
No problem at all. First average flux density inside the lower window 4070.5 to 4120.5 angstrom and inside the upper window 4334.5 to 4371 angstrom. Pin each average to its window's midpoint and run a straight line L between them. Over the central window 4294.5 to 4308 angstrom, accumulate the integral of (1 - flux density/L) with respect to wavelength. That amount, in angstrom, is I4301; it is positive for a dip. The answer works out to 4.1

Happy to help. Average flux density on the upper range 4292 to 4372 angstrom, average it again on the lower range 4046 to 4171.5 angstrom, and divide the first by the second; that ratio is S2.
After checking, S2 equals 0.9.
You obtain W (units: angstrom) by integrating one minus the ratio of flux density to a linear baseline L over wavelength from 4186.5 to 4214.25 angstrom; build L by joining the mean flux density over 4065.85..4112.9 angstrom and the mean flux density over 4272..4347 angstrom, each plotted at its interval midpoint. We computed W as -3.04 angstrom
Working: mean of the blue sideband 28.5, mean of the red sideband 26.2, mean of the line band 30.3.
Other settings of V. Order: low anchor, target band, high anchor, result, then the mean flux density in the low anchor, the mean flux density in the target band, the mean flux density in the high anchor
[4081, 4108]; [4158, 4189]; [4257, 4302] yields -3.20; 28.2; 30.1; 25.9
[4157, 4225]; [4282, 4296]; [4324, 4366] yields 2.19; 29.7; 24.8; 29.2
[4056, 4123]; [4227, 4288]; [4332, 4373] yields 2.09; 28.6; 27.6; 28.6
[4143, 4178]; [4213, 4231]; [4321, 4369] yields 0.95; 29.2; 27.6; 29.1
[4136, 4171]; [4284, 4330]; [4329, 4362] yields 5.82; 29.1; 25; 28.5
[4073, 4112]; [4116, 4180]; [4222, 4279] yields -2.94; 28.4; 29.5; 27.7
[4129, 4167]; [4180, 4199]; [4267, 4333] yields -1.18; 29.1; 30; 26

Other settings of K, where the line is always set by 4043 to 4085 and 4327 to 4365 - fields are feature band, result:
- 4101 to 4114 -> -0.04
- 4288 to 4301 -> 0.26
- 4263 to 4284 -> 0.04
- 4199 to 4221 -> -0.05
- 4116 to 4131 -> -0.06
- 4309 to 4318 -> 0.04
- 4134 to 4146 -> -0.05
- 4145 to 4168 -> -0.02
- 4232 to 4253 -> 0.04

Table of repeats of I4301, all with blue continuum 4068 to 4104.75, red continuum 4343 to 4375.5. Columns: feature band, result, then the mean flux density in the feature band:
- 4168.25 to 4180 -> -0.7 angstrom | 30.3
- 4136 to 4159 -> -0.3 angstrom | 28.9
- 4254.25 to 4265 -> 0.2 angstrom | 28.5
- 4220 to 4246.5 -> 1.5 angstrom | 27.2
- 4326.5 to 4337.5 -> -0.2 angstrom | 29.8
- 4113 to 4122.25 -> -0.8 angstrom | 30.9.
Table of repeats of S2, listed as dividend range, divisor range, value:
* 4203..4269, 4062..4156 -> 0.98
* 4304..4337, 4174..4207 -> 0.90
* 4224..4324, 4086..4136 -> 0.90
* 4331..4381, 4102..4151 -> 0.97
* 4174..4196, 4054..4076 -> 1.12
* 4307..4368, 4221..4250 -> 1.05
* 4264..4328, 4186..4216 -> 0.85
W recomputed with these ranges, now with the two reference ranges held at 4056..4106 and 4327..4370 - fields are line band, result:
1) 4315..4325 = 0.3 angstrom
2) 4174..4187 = -1.0 angstrom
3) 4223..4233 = 0.5 angstrom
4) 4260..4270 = -0.1 angstrom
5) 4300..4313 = 3.8 angstrom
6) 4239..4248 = 0.5 angstrom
